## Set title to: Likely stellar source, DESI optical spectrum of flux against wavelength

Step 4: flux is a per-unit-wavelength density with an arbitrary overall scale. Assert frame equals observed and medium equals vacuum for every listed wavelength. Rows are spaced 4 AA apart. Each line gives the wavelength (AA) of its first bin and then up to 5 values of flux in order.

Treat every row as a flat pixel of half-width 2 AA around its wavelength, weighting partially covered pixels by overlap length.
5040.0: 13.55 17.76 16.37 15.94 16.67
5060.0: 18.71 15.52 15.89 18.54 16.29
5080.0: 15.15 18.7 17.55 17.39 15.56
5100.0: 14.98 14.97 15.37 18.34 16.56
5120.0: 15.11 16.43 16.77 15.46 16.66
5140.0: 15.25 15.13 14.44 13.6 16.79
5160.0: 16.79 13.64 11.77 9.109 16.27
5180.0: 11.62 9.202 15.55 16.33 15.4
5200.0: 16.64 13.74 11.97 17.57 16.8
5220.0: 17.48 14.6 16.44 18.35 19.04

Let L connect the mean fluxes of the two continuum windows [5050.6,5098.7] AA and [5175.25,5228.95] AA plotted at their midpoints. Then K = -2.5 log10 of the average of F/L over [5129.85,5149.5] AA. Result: 0.03 mag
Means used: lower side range 16.8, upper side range 14.9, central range 15.4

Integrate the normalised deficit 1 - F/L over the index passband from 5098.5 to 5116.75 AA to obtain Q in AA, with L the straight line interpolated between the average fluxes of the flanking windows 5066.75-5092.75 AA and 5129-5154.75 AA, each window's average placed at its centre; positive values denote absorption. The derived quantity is 0.22 AA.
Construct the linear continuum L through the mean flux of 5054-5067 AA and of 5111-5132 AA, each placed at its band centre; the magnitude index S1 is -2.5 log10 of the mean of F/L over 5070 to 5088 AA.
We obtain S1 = -0.03 mag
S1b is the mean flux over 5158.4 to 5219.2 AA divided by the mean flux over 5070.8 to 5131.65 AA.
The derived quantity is 0.9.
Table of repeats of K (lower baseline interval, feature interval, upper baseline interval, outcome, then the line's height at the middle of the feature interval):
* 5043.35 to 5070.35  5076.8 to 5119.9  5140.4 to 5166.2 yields -0.03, 16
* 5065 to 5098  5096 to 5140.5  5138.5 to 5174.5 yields -0.04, 15.5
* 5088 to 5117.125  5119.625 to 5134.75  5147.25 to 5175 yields -0.06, 15.2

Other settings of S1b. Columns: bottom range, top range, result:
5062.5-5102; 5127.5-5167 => 0.92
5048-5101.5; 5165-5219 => 0.84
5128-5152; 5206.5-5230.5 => 1.04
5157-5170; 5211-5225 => 1.17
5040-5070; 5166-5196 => 0.79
